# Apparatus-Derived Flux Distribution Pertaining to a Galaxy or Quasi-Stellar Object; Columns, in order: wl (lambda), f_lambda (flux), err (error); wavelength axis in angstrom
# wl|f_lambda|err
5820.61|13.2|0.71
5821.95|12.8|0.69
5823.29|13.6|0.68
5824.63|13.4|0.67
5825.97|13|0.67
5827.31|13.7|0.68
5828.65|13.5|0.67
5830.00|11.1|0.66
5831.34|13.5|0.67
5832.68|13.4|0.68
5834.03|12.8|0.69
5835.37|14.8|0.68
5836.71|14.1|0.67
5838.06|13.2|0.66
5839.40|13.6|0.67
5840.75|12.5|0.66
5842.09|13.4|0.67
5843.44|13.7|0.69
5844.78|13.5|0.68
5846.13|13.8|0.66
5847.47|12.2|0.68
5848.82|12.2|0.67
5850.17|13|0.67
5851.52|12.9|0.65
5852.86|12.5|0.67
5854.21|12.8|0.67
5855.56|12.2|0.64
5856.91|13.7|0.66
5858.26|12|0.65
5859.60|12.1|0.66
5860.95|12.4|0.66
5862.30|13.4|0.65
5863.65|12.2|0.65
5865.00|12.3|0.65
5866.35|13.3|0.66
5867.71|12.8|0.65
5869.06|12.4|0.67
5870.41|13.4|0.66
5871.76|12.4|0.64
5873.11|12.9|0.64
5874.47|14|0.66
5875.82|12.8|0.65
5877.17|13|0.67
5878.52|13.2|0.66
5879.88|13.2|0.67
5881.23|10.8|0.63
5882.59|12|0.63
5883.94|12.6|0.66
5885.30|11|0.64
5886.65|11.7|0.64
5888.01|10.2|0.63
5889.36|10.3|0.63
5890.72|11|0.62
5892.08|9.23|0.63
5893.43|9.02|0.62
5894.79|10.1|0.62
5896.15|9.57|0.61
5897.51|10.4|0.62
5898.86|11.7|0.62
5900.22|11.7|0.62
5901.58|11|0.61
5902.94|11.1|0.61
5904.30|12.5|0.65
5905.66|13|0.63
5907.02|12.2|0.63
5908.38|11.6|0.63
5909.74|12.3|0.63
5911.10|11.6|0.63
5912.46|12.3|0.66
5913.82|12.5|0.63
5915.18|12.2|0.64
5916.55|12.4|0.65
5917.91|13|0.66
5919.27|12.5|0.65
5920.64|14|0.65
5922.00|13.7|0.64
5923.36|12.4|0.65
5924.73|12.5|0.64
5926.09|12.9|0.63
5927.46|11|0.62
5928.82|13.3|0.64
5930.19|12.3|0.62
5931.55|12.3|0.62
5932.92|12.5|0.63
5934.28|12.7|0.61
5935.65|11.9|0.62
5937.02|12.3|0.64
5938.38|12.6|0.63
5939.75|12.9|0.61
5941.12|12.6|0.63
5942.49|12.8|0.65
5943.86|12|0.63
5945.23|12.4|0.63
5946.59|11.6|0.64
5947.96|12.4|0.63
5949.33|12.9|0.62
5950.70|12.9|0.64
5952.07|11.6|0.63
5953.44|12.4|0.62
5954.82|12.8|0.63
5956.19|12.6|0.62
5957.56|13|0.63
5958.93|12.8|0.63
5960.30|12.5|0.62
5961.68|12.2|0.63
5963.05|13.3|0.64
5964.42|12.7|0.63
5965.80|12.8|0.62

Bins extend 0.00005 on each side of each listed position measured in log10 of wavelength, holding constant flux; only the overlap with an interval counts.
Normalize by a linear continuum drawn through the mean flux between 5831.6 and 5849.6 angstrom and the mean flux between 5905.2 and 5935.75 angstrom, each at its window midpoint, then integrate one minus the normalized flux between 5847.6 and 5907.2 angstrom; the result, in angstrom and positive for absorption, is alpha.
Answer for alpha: 4.3 angstrom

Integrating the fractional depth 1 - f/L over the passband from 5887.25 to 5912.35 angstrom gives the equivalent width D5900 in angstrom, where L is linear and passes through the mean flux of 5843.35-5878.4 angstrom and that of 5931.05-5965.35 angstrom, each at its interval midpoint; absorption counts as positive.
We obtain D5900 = 3.22 angstrom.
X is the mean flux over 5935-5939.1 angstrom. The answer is 12.3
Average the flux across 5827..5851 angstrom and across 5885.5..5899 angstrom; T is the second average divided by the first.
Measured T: 0.78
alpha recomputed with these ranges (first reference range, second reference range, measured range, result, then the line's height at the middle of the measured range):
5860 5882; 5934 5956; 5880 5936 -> 3.5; 12.6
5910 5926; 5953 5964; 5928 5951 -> 0.4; 12.7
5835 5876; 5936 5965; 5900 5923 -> 0.7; 12.7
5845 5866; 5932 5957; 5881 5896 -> 2.3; 12.6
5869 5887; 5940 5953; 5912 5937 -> -0.3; 12.4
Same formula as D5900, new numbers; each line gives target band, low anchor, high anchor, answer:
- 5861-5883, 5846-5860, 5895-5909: -1.0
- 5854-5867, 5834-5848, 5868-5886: 0.4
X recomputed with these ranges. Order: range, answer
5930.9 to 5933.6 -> 12.4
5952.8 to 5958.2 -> 12.7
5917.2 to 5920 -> 12.8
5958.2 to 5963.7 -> 12.7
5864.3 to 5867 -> 12.8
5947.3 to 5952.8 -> 12.5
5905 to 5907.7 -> 12.6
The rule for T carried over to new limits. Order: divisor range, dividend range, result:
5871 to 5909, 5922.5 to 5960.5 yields 1.08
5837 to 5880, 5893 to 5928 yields 0.92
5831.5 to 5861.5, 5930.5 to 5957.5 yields 0.95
